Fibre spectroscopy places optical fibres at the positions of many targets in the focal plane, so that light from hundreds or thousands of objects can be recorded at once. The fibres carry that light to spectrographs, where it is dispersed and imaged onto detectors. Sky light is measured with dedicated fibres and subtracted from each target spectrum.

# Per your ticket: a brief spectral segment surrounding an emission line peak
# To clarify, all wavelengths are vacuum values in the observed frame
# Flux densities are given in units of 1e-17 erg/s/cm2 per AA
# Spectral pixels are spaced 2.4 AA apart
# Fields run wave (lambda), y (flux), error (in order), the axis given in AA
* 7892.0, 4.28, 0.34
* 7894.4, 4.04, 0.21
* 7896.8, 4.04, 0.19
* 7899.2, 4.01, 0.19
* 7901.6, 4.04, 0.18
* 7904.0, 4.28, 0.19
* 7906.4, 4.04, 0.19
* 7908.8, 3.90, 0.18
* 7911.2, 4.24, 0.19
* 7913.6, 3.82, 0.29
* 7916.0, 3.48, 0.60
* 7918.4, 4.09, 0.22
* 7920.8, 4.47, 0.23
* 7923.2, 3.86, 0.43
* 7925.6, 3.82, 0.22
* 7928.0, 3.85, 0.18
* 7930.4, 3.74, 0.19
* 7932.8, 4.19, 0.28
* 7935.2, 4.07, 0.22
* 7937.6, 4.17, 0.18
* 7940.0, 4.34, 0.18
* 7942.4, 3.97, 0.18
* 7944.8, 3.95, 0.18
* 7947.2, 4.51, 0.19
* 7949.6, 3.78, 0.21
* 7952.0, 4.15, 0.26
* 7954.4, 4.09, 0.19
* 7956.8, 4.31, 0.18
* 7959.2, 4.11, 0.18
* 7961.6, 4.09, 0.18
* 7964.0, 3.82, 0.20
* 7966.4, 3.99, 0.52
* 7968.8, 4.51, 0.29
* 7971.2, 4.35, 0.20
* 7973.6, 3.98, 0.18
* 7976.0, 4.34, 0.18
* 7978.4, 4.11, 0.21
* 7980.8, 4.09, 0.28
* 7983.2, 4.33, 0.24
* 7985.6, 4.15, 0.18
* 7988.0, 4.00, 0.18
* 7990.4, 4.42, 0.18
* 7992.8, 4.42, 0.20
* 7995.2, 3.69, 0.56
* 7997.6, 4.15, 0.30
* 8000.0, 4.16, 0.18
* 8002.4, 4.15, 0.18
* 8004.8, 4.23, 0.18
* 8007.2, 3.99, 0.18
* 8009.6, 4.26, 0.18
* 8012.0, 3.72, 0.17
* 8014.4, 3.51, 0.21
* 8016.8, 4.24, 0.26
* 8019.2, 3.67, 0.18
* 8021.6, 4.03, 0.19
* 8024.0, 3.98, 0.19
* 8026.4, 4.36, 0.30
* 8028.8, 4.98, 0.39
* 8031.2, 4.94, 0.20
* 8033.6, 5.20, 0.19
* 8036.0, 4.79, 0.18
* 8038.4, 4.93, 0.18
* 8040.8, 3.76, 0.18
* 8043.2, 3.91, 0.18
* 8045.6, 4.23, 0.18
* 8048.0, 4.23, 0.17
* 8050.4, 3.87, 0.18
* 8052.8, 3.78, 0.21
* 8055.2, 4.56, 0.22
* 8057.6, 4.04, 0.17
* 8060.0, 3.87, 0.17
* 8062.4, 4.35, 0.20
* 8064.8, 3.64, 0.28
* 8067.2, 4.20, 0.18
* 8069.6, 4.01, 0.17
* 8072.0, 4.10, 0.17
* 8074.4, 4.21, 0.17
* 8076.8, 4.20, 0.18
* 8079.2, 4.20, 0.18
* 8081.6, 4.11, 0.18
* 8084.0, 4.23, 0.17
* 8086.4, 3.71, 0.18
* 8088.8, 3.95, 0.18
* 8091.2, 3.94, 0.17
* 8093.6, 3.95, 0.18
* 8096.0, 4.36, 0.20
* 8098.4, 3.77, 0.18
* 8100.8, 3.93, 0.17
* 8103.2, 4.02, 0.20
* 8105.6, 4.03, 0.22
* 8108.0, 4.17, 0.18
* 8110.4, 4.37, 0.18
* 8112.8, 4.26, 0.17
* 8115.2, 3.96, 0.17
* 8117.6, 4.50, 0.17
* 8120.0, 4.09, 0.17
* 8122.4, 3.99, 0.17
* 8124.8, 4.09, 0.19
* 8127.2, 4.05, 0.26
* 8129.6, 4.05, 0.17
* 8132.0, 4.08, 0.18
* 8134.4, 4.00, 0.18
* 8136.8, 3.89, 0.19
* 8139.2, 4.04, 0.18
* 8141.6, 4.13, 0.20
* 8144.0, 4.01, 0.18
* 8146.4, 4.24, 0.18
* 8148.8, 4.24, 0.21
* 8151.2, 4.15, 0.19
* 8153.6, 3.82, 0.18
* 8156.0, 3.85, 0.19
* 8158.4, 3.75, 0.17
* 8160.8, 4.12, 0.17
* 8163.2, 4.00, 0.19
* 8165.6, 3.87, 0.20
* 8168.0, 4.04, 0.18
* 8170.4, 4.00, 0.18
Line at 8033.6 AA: [N II]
